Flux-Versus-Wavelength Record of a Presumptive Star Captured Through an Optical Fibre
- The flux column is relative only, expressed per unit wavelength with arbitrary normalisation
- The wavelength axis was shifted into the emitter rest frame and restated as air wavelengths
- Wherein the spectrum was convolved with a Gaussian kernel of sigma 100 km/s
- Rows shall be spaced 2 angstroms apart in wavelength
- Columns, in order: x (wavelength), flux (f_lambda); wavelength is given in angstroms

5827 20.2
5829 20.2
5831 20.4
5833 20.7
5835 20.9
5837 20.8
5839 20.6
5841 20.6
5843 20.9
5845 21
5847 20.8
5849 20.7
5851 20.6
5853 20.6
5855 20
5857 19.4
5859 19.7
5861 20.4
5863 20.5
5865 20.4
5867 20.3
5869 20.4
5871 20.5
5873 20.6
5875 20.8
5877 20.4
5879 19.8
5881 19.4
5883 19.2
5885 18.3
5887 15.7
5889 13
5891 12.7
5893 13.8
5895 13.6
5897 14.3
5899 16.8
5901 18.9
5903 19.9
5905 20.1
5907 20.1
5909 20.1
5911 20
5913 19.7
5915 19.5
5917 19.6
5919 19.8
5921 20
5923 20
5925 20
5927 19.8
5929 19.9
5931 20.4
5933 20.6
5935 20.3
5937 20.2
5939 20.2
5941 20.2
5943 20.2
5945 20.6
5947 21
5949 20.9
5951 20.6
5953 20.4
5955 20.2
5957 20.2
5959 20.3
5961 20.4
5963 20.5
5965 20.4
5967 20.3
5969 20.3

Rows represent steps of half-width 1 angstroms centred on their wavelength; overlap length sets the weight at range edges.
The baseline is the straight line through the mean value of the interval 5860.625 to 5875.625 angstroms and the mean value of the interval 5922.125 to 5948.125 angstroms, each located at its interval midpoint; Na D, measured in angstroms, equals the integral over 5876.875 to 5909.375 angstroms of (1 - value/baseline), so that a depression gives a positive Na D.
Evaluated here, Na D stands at 5.0 angstroms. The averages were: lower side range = 20.5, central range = 17.3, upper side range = 20.3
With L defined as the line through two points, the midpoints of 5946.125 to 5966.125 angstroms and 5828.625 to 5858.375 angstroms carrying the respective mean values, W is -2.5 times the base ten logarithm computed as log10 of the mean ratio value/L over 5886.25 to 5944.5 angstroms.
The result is 0.10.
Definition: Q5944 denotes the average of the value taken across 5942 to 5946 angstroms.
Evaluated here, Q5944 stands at 20.4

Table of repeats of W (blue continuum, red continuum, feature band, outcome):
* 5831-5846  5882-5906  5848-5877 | -0.08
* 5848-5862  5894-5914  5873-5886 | -0.02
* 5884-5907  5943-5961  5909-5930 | -0.10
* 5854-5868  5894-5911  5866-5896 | 0.08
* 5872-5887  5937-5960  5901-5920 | 0.01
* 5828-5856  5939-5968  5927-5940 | 0.01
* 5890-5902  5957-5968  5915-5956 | -0.12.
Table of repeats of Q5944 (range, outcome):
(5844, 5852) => 20.8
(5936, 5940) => 20.2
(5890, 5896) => 13.4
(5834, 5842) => 20.7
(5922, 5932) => 20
